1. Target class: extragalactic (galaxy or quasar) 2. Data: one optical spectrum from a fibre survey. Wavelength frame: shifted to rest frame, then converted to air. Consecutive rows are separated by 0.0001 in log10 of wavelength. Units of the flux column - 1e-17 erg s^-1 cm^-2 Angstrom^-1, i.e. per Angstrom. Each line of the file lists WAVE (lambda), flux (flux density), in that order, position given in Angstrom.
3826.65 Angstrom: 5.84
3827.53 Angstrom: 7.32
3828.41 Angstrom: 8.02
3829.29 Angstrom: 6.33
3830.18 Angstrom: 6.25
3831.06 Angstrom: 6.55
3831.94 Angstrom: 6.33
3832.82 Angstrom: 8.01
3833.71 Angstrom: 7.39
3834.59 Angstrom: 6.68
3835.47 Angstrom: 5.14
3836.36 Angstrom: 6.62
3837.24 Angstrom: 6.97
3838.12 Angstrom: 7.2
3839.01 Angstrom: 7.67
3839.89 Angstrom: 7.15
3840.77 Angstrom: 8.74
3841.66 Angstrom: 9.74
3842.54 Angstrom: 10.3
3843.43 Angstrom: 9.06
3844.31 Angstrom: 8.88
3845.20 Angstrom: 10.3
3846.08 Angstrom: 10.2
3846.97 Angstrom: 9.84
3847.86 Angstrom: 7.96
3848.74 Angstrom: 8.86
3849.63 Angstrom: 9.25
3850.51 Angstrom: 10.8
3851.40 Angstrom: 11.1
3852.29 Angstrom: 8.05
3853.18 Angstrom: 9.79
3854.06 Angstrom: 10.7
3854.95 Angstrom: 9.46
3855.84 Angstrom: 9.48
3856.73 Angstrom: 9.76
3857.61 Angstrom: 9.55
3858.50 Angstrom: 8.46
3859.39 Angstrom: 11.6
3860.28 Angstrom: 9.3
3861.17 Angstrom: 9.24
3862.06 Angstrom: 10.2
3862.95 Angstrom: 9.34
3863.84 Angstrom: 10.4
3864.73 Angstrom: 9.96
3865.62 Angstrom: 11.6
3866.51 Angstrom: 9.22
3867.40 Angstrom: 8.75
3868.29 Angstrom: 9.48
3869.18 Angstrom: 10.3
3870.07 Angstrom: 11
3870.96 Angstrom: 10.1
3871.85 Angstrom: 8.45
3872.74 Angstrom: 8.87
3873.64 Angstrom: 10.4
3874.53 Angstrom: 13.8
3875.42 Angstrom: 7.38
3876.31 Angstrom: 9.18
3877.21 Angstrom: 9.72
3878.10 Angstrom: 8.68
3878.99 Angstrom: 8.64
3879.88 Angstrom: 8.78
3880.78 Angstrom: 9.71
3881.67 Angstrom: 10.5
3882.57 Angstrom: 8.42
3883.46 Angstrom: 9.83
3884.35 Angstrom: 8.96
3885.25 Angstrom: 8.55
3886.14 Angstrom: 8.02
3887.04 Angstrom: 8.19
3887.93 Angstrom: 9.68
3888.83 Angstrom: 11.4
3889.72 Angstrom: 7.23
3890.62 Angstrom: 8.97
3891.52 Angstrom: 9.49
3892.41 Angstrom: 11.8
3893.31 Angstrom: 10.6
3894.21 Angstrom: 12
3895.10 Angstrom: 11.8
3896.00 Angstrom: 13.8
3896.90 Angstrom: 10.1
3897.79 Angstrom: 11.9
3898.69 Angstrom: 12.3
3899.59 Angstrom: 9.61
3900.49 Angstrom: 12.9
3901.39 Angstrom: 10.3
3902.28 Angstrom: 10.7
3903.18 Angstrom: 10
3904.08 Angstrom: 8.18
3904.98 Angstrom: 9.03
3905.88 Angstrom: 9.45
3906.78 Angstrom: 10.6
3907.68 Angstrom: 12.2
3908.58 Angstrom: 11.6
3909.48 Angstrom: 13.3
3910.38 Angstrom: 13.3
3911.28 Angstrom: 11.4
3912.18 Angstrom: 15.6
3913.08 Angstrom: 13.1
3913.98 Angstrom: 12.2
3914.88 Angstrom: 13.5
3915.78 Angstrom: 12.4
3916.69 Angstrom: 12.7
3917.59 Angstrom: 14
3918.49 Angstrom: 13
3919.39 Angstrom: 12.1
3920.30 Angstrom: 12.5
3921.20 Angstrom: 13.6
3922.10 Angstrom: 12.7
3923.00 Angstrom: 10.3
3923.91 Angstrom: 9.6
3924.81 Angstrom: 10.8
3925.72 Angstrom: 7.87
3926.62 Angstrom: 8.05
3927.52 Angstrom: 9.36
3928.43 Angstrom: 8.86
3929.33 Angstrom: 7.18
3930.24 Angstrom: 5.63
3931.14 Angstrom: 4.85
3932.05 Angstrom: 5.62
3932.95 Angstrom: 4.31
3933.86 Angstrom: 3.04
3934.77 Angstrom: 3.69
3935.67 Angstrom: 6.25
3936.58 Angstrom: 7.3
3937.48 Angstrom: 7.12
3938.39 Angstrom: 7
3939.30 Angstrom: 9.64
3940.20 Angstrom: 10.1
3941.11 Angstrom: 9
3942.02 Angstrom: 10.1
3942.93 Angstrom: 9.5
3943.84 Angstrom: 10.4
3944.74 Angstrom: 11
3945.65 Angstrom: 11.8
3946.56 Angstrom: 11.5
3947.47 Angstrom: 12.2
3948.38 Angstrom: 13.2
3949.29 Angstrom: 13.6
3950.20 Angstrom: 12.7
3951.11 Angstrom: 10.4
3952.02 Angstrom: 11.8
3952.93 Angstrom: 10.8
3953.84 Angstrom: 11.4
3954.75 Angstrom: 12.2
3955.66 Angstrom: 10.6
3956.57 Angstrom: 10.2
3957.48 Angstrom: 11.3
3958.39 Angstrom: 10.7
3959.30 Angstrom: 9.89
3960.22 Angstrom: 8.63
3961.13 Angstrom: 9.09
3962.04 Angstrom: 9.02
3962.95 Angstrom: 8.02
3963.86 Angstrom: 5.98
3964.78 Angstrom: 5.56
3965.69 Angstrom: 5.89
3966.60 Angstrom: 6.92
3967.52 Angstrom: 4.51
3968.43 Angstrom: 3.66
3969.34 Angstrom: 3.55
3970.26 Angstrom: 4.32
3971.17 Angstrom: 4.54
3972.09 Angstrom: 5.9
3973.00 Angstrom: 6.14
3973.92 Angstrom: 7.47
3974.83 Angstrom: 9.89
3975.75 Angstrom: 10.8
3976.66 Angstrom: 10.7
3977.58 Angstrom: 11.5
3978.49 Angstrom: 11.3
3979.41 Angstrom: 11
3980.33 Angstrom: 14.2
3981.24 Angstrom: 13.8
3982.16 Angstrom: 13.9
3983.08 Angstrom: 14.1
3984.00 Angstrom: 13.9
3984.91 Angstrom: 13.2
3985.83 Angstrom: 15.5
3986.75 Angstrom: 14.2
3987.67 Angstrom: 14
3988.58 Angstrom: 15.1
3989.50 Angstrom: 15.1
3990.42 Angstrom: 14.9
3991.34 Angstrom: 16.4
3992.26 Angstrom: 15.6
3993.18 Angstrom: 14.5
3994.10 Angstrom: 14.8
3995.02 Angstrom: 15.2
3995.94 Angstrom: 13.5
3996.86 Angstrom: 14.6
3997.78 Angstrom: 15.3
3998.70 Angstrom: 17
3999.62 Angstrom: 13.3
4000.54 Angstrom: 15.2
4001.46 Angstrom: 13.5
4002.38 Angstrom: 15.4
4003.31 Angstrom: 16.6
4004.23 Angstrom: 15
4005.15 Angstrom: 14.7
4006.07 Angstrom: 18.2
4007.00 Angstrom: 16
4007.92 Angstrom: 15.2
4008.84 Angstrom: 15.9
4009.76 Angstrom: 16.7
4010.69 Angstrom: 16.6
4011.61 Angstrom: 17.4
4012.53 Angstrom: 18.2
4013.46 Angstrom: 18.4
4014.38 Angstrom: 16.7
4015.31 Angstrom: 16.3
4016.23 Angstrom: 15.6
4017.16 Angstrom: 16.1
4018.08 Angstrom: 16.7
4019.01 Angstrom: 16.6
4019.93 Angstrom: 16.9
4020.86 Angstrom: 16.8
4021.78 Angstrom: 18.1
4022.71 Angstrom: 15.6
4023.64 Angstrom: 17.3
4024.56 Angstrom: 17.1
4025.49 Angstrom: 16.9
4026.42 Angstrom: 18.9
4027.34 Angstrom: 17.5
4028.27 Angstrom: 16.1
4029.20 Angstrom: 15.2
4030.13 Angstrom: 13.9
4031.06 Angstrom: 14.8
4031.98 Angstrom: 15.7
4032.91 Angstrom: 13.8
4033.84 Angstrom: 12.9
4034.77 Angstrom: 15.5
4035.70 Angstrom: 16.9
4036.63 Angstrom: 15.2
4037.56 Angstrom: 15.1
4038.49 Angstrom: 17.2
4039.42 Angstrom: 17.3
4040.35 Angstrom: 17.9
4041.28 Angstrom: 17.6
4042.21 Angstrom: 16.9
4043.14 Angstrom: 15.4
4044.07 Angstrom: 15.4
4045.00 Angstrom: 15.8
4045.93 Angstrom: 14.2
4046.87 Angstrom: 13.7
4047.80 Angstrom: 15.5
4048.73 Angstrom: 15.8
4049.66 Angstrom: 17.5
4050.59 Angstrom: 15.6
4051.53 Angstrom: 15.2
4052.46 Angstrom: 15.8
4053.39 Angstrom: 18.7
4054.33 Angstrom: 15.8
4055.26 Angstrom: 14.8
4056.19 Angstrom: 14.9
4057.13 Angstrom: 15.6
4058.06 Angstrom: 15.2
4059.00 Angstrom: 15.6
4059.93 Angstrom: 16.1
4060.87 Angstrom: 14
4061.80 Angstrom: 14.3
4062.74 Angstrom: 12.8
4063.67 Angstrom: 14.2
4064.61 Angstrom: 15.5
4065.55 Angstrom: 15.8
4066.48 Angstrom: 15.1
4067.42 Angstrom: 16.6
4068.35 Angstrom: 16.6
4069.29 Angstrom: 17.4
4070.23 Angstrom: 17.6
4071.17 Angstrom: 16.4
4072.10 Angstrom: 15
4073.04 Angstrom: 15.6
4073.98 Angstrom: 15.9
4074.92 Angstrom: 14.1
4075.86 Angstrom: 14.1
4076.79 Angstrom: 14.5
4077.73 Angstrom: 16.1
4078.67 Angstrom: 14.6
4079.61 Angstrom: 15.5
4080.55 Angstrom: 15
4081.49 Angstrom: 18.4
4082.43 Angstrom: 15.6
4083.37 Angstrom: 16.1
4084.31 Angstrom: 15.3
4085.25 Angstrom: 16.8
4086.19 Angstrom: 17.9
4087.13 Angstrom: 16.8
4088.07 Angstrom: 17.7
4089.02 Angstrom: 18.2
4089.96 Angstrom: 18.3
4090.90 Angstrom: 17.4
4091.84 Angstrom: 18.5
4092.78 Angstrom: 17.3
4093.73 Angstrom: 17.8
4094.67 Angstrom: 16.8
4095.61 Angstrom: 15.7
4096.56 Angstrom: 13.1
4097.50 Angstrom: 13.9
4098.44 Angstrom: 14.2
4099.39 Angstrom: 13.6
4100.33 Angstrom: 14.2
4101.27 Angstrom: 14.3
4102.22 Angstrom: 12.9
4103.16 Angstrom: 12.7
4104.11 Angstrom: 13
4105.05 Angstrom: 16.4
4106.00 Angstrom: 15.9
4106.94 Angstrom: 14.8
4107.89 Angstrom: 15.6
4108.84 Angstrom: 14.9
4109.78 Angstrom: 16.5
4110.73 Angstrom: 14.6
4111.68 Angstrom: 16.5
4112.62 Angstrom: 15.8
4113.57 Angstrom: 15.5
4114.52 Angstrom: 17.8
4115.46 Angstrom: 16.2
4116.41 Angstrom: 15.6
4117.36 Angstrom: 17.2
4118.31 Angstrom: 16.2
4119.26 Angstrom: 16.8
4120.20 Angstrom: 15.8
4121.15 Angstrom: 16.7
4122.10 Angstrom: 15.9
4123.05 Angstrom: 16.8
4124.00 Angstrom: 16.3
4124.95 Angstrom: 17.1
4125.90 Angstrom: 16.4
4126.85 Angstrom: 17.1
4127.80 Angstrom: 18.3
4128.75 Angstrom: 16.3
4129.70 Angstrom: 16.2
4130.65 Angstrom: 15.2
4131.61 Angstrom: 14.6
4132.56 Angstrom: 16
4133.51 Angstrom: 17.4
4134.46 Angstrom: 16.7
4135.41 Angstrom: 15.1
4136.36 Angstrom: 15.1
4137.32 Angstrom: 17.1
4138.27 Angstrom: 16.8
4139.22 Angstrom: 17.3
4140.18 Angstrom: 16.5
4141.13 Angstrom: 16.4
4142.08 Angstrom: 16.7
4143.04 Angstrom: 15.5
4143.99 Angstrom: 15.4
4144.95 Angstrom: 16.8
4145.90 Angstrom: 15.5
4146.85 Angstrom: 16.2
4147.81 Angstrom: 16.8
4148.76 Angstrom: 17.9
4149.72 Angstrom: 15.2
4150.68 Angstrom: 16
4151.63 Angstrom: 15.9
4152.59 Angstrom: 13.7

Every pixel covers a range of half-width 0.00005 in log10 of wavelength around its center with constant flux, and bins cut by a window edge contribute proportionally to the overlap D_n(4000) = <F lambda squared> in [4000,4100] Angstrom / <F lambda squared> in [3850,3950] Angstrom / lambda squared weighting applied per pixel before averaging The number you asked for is 1.72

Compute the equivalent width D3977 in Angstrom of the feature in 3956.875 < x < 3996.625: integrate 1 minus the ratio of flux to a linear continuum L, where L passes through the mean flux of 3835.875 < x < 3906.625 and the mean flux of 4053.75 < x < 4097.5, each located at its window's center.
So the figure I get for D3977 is 7.0 Angstrom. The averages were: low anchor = 9.67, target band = 10.7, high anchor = 15.9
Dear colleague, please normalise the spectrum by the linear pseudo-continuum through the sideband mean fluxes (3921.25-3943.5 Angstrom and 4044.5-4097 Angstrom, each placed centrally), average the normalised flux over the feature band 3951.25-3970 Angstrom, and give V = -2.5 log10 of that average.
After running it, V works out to 0.12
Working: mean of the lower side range 7.94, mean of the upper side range 15.9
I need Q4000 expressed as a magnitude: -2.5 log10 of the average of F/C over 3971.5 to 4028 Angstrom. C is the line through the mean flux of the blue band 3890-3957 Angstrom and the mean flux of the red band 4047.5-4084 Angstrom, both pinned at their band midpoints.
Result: -0.12 mag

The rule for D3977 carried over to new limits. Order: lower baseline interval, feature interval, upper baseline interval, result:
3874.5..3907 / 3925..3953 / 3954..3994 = 3.90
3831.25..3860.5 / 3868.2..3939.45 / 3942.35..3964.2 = -1.13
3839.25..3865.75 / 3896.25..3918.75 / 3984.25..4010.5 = -0.03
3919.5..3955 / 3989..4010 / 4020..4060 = -3.02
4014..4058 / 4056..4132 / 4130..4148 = 1.43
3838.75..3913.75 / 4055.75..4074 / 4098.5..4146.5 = -1.24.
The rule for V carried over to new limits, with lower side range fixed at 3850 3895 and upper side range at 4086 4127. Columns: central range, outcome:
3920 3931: 0.17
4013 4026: -0.23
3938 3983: 0.25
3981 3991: -0.13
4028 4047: -0.11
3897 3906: 0.00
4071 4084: -0.02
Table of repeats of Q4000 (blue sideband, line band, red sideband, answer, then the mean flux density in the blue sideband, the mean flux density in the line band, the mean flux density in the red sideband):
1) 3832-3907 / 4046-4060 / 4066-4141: -0.08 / 9.53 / 15.7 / 16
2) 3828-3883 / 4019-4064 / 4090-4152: -0.14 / 9.03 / 15.8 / 16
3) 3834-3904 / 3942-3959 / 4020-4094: 0.09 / 9.59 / 11.4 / 16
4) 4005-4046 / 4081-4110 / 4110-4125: 0.03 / 16.3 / 15.8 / 16.3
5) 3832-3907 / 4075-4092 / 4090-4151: -0.10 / 9.53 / 16.4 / 16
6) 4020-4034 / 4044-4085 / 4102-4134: 0.04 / 16.1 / 15.5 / 15.9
